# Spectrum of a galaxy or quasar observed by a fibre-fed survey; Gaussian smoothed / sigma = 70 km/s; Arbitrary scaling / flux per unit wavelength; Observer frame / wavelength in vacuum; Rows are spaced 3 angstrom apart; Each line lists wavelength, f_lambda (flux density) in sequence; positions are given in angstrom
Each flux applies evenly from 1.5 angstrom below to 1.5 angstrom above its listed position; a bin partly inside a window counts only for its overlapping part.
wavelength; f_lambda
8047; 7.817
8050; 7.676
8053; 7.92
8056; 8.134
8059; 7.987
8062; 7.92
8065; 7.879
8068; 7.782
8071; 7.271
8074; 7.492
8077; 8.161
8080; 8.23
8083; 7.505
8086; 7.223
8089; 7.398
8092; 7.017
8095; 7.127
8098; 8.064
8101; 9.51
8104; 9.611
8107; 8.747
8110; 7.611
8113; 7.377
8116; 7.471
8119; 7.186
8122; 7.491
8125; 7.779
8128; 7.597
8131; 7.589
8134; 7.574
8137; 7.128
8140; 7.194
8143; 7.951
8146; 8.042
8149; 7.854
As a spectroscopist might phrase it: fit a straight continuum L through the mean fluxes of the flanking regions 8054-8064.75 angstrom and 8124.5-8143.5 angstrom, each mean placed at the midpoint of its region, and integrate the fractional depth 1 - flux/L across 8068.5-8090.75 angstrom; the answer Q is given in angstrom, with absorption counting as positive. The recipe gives 0.7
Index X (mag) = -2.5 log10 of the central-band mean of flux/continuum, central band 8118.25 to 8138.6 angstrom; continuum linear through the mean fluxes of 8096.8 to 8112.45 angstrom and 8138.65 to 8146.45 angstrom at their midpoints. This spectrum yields 0.08 mag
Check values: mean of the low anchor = 8.64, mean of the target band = 7.49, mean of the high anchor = 7.7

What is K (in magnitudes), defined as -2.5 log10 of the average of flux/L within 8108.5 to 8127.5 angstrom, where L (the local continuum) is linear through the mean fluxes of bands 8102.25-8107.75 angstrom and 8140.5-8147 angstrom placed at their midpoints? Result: 0.17 mag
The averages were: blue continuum 9.25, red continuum 7.87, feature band 7.49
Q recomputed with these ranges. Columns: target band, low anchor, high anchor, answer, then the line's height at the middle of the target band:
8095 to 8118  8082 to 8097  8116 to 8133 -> -2.6 angstrom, 7.4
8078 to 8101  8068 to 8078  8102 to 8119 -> 0.6 angstrom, 7.85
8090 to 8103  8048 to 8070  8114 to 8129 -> -0.6 angstrom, 7.65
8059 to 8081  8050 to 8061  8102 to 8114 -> 0.7 angstrom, 8.09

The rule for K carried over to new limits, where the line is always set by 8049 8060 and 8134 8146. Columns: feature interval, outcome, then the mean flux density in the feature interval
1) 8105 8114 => -0.05 mag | 8.04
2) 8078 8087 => 0.01 mag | 7.7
